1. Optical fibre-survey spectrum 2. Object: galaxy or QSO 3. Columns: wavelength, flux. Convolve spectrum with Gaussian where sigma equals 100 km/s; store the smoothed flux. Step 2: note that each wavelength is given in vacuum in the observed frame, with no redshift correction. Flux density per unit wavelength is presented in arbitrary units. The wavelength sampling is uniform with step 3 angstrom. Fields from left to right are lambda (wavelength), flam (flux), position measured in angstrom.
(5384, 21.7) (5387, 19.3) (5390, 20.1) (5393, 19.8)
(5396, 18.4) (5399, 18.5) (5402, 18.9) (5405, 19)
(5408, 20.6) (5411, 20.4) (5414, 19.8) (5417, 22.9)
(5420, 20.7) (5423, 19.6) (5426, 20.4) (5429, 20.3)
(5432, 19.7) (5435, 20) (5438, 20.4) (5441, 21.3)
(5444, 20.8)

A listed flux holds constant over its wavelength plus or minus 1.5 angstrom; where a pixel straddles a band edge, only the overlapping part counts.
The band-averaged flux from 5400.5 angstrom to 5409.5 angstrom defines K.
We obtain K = 19.5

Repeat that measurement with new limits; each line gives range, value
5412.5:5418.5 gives 21.3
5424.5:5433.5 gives 20.1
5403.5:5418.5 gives 20.5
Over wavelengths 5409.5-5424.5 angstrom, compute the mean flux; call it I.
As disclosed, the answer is 20.7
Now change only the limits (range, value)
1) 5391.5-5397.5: 19.1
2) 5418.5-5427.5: 20.2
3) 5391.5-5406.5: 18.9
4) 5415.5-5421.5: 21.8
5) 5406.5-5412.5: 20.5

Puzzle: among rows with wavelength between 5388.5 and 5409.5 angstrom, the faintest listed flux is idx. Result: 18.4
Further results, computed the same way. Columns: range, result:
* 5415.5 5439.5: 19.6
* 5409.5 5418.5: 19.8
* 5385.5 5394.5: 19.3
